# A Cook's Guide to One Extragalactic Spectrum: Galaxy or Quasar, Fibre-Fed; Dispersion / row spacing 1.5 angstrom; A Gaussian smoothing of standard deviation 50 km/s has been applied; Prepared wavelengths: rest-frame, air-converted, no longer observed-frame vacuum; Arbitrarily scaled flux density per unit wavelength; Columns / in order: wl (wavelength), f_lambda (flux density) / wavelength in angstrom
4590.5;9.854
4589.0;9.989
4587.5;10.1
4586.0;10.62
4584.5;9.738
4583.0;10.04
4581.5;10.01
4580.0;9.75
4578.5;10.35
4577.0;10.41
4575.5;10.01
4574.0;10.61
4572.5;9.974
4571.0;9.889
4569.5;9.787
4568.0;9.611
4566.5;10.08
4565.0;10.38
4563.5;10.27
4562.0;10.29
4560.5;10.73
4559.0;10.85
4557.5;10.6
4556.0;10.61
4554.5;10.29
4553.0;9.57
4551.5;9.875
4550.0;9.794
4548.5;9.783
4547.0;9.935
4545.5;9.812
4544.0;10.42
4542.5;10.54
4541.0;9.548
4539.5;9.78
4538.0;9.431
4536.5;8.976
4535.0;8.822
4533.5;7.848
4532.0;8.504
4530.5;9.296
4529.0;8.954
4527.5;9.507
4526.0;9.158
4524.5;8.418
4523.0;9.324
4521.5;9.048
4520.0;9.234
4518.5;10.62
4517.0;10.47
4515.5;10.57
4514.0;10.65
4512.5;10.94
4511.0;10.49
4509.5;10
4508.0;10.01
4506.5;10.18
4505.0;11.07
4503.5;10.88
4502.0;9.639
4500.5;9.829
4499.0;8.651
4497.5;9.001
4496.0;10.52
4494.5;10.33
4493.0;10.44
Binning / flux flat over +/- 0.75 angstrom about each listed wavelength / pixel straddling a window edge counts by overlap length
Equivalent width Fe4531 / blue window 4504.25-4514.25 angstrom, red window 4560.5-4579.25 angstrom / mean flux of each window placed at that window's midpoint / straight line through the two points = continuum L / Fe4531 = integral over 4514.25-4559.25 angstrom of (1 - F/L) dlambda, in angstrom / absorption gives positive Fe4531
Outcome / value 2.95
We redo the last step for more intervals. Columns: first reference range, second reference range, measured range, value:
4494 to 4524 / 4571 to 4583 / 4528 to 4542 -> 1.43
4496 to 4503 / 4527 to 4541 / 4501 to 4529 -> -2.13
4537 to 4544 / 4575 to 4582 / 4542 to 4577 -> -0.63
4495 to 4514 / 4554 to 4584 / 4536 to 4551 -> 0.54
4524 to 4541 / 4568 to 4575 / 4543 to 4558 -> -0.95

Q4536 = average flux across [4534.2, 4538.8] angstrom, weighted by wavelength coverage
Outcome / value 9.07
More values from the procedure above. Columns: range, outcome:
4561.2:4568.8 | 10.1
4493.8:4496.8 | 10.4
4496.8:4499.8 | 8.84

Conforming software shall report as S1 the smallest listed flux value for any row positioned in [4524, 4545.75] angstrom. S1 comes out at 7.848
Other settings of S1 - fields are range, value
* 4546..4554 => 9.57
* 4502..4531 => 8.418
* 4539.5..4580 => 9.548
